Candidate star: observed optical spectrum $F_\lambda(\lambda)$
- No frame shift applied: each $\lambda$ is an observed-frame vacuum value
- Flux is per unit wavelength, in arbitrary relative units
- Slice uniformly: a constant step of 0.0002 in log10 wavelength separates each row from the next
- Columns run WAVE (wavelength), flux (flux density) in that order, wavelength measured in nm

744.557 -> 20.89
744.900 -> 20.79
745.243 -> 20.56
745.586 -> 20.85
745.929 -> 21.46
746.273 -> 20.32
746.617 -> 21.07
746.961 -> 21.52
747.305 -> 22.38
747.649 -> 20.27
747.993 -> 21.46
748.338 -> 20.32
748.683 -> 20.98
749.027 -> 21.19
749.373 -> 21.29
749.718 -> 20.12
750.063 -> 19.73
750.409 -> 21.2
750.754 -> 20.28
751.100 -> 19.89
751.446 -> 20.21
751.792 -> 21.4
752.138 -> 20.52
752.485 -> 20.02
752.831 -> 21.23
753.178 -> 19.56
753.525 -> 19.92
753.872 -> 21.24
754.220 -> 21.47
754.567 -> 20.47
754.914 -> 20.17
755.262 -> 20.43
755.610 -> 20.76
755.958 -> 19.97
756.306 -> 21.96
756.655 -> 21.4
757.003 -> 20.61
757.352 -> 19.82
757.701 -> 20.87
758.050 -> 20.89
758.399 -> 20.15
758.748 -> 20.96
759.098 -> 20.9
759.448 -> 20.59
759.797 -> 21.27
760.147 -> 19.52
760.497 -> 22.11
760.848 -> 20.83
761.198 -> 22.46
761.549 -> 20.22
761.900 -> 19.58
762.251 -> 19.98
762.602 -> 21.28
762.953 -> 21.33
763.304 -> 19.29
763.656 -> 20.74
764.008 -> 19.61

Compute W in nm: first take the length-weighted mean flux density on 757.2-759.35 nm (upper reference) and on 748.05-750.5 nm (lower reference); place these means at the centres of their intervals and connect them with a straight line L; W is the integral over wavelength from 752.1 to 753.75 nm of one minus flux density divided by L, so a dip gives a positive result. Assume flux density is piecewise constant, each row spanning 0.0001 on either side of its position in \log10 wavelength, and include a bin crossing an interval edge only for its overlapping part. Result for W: 0.03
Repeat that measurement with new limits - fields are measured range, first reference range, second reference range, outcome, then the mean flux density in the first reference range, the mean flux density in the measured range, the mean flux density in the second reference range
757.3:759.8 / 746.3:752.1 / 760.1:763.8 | 0.01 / 20.8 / 20.7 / 20.7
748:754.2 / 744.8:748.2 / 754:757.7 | 0.09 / 21.1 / 20.6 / 20.7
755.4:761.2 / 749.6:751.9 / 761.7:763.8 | -0.13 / 20.4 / 20.8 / 20.4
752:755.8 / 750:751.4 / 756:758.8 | 0.00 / 20.3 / 20.5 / 20.8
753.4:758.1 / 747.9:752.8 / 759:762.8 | 0.00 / 20.6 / 20.7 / 20.8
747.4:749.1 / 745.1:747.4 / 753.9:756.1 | 0.01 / 21.1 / 20.9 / 20.6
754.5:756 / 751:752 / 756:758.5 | 0.02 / 20.6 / 20.4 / 20.8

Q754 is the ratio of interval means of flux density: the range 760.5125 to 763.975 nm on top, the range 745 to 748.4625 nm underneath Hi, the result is 0.98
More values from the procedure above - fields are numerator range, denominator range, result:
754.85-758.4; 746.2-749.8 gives 0.98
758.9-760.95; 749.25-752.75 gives 1.02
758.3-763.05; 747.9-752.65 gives 1.01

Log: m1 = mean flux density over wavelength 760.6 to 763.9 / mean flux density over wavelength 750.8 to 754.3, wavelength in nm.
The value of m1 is 1.01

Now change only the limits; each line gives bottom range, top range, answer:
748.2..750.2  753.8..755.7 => 1.00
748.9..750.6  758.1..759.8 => 1.00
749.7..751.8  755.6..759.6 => 1.02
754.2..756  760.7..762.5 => 1.01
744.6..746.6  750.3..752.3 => 0.99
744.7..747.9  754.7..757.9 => 0.98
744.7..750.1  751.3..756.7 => 0.99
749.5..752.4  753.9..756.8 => 1.02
